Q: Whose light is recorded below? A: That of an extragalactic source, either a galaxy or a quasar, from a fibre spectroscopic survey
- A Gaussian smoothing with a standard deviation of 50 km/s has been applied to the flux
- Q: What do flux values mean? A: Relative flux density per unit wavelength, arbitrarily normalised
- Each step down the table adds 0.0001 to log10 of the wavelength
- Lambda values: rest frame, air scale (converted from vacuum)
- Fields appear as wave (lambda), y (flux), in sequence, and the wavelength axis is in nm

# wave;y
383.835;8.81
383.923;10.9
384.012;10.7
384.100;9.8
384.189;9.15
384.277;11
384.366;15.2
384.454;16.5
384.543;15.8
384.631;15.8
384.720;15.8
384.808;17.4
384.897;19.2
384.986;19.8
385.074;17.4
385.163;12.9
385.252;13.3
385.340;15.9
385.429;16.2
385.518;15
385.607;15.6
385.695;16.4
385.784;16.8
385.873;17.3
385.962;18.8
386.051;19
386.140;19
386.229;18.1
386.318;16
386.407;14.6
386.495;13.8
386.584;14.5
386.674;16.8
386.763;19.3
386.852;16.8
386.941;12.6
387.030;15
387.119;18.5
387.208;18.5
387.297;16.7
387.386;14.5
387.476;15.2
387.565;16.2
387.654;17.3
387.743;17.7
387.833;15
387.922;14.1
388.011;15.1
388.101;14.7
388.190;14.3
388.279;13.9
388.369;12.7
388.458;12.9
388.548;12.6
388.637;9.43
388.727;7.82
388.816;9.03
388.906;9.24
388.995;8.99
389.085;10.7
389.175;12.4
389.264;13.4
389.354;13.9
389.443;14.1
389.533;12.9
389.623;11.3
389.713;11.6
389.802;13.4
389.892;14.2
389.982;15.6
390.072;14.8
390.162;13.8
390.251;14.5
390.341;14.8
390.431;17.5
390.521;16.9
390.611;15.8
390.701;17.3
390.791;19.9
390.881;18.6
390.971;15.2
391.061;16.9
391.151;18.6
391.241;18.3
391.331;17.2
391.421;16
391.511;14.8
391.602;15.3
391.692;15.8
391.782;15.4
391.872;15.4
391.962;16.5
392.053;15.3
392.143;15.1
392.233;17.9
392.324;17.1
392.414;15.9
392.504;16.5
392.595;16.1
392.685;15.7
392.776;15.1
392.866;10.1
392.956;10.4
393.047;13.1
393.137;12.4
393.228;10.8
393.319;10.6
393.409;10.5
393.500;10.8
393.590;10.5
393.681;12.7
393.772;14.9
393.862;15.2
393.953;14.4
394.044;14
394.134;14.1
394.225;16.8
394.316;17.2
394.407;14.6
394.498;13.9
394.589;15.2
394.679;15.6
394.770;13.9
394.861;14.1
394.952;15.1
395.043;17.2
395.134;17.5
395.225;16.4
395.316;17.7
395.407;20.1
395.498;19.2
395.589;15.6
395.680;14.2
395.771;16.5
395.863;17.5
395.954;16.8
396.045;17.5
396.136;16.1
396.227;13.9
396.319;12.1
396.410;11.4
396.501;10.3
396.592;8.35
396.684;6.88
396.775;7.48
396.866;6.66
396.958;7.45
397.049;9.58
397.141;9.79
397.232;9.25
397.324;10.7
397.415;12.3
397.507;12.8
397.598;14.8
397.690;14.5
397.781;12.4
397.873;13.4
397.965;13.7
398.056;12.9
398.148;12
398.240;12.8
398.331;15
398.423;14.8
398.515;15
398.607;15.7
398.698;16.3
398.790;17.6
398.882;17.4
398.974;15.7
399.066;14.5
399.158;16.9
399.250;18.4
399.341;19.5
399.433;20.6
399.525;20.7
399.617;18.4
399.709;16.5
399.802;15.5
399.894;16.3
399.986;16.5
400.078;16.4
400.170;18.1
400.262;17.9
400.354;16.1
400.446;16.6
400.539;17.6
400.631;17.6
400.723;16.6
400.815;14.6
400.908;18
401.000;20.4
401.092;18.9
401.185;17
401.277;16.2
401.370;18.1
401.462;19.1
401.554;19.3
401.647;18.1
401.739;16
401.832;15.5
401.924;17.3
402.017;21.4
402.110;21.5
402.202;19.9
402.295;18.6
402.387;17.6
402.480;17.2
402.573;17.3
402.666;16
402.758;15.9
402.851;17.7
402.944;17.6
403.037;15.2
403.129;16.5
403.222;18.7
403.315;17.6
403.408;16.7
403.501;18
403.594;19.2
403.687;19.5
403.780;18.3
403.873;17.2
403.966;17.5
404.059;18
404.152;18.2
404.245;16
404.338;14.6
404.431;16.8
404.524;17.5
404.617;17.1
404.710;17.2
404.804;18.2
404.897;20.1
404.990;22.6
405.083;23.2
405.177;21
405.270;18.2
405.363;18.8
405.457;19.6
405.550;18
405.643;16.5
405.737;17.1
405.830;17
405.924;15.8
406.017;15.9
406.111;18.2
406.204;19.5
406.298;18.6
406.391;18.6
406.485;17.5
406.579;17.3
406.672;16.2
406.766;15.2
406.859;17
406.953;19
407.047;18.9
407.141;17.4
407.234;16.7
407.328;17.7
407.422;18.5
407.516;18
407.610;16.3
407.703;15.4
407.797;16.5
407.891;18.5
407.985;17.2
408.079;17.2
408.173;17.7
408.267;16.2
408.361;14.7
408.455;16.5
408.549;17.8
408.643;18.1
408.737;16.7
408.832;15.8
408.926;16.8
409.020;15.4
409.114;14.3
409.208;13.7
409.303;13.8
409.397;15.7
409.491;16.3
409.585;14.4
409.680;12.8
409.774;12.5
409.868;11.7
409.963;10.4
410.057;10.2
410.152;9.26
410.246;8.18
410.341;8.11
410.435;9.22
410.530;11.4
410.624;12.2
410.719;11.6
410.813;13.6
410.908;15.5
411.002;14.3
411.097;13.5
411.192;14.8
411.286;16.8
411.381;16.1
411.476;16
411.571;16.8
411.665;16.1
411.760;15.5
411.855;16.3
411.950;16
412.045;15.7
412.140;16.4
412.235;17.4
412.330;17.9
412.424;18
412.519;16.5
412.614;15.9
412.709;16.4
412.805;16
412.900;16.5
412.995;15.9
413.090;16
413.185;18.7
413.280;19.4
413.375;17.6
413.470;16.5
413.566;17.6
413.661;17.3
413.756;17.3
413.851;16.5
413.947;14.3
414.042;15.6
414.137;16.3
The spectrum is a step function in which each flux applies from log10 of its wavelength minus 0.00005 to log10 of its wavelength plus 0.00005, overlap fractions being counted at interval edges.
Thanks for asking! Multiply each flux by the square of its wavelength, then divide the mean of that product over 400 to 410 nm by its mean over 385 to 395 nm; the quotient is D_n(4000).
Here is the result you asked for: 1.25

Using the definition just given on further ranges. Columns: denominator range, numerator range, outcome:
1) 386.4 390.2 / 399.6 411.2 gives 1.30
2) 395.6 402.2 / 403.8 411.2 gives 1.09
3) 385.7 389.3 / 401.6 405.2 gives 1.32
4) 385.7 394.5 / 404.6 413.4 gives 1.20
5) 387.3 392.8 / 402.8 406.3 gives 1.31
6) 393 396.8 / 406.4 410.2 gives 1.19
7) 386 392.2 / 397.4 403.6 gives 1.19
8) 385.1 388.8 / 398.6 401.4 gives 1.21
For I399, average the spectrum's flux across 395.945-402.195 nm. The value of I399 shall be 15.3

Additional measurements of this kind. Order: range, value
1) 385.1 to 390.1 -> 14.6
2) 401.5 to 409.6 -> 17.5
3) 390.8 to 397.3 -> 14.3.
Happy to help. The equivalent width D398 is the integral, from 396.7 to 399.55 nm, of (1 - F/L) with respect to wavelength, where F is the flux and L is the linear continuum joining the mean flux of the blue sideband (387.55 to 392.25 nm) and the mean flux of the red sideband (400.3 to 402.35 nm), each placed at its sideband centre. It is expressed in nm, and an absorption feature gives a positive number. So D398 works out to 0.55 nm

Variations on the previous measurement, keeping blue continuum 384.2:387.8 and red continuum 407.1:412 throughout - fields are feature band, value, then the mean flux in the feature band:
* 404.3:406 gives -0.36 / 18.3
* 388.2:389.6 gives 0.38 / 11.7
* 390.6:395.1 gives 0.24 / 15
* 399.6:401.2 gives -0.18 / 17.1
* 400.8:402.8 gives -0.35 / 18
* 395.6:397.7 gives 0.48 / 12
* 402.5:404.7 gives -0.30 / 17.3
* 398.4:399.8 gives -0.16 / 17.2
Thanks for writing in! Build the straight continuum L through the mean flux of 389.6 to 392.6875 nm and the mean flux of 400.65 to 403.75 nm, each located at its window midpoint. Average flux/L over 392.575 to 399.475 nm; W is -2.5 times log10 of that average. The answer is 0.20 mag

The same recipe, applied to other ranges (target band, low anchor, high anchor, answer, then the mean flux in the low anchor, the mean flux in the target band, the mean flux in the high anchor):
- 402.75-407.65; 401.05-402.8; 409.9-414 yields -0.05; 17.9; 17.8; 15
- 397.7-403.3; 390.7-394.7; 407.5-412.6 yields -0.14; 14.9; 16.9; 14.9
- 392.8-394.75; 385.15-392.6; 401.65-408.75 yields 0.20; 15.2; 13.3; 17.7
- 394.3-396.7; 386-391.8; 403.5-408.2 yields 0.07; 14.9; 15.1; 17.8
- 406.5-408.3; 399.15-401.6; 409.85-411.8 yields -0.19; 17.7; 17.2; 12.9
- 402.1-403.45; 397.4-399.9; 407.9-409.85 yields -0.12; 15.6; 17.5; 15.7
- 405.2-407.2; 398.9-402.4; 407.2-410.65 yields -0.13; 17.7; 17.7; 14.6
